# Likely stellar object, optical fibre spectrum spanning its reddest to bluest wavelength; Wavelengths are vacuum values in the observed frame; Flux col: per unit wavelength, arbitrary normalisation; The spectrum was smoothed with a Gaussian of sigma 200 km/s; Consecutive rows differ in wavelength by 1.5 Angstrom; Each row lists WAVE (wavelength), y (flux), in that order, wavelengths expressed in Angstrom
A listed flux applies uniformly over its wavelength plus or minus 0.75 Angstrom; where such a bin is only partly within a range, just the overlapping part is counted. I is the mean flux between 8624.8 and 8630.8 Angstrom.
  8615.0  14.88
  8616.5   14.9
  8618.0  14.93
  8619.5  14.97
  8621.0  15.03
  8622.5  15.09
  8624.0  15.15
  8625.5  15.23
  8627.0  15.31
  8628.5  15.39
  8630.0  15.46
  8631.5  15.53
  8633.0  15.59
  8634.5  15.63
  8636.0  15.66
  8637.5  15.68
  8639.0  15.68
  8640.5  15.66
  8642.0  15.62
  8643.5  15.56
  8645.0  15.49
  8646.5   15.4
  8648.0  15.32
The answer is 15.3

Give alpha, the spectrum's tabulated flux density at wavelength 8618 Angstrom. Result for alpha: 14.93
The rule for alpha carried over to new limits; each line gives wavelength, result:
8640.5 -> 15.66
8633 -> 15.59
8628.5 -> 15.39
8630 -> 15.46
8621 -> 15.03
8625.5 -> 15.23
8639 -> 15.68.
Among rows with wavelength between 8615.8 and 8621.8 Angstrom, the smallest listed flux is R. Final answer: 14.9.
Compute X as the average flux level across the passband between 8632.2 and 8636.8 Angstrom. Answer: 15.6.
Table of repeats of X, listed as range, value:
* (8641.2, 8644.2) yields 15.6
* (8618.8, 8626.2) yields 15.1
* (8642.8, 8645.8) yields 15.5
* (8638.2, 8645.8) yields 15.6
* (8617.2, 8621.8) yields 15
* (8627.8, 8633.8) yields 15.5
